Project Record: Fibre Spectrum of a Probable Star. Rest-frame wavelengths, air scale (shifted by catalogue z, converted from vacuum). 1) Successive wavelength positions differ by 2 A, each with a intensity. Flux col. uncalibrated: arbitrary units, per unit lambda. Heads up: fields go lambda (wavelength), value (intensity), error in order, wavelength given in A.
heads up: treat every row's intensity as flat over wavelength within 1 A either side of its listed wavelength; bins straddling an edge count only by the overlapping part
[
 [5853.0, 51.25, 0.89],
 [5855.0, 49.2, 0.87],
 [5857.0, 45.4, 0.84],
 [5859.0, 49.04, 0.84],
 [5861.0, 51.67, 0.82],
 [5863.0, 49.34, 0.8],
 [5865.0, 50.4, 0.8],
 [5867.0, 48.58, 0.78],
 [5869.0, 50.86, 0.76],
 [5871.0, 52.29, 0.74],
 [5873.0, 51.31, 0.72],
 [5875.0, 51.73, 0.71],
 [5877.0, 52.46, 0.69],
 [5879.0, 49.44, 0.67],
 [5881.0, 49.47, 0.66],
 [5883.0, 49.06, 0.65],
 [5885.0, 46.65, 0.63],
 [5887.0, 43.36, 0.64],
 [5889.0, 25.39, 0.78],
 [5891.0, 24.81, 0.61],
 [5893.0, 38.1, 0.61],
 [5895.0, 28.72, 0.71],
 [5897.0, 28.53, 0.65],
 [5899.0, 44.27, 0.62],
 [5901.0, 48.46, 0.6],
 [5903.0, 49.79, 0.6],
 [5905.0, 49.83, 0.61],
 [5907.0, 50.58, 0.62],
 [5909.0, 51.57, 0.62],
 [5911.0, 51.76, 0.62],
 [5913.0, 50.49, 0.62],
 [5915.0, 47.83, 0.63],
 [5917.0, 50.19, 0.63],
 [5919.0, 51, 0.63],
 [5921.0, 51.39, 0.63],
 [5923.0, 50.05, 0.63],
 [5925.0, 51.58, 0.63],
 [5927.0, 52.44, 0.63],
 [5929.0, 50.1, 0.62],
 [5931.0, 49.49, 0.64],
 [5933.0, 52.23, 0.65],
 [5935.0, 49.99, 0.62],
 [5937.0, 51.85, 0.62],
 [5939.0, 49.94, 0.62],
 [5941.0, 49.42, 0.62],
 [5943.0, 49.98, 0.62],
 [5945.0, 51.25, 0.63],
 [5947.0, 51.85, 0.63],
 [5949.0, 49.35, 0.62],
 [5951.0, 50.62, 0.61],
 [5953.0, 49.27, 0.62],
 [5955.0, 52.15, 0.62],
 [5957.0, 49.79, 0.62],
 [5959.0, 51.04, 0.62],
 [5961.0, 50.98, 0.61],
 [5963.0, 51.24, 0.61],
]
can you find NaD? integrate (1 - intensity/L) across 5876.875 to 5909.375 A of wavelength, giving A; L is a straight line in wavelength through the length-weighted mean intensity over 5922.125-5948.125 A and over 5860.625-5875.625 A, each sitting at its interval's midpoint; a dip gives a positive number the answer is 5.24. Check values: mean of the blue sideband 50.7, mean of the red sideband 50.8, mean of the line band 42.5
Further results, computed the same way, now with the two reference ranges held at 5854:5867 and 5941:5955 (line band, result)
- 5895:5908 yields 1.51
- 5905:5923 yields -0.21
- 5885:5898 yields 4.44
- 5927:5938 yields -0.15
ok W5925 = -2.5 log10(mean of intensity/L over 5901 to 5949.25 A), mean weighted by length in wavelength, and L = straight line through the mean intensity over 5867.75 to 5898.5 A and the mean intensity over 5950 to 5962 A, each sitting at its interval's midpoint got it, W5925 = -0.072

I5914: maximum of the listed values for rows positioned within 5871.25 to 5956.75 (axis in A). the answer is 52.46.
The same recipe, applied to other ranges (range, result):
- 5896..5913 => 51.76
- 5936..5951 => 51.85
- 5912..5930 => 52.44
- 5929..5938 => 52.23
